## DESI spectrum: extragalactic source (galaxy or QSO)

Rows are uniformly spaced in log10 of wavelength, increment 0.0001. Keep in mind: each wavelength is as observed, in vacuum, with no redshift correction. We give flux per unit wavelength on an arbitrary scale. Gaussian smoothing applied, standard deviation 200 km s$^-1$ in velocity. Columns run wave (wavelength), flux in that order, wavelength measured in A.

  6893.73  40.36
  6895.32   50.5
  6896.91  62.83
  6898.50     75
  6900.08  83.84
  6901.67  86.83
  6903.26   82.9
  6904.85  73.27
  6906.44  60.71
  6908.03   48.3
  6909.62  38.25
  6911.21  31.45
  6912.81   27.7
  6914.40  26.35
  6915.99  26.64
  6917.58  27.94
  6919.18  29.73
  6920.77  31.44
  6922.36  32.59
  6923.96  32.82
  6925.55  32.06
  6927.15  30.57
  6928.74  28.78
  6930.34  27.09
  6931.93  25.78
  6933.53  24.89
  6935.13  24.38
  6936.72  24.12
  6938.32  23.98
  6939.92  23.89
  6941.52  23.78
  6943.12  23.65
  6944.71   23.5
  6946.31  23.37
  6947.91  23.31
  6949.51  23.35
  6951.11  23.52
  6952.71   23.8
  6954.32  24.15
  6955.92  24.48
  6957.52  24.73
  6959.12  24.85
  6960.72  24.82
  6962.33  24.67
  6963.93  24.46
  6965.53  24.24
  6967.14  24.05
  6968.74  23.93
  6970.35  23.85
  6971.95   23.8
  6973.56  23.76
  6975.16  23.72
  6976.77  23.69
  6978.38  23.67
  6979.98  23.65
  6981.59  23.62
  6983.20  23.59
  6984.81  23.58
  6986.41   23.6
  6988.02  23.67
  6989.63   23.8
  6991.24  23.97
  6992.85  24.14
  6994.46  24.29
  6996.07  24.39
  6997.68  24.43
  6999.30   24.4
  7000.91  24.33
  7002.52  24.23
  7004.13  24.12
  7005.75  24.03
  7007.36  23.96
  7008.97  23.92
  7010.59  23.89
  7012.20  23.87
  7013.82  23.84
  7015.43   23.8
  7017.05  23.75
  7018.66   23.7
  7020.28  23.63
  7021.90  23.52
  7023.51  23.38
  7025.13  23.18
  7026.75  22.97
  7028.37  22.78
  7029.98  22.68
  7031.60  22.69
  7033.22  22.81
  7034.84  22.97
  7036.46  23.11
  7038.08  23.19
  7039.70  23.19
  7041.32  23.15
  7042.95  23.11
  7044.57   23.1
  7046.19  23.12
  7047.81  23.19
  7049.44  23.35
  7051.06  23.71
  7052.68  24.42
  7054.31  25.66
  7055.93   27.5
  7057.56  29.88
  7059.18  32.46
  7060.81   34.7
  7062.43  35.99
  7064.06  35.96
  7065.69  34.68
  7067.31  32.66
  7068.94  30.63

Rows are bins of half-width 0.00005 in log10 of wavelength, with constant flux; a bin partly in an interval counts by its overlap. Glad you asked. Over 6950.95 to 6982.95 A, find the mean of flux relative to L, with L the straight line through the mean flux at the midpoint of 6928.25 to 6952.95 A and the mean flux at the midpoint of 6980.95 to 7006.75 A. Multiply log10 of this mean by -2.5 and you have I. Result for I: 0.01 mag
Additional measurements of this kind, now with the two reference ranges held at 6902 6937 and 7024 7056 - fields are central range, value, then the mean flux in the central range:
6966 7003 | 0.226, 23.9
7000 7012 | 0.130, 24.1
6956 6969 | 0.287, 24.5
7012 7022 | 0.096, 23.7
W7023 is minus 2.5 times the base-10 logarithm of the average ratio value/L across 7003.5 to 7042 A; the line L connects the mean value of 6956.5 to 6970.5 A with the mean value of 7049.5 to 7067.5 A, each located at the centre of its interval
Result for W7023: 0.197 mag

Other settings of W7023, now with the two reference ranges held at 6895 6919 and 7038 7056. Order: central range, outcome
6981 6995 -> 0.45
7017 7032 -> 0.22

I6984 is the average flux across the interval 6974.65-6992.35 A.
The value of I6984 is 23.7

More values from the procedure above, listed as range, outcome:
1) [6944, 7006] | 24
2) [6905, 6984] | 27.4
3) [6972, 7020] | 23.9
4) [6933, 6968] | 24.1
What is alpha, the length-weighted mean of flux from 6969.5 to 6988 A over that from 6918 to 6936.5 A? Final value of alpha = 0.8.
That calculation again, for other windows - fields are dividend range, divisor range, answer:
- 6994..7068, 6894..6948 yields 0.65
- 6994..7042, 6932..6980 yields 0.98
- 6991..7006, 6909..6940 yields 0.85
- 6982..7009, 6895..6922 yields 0.48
